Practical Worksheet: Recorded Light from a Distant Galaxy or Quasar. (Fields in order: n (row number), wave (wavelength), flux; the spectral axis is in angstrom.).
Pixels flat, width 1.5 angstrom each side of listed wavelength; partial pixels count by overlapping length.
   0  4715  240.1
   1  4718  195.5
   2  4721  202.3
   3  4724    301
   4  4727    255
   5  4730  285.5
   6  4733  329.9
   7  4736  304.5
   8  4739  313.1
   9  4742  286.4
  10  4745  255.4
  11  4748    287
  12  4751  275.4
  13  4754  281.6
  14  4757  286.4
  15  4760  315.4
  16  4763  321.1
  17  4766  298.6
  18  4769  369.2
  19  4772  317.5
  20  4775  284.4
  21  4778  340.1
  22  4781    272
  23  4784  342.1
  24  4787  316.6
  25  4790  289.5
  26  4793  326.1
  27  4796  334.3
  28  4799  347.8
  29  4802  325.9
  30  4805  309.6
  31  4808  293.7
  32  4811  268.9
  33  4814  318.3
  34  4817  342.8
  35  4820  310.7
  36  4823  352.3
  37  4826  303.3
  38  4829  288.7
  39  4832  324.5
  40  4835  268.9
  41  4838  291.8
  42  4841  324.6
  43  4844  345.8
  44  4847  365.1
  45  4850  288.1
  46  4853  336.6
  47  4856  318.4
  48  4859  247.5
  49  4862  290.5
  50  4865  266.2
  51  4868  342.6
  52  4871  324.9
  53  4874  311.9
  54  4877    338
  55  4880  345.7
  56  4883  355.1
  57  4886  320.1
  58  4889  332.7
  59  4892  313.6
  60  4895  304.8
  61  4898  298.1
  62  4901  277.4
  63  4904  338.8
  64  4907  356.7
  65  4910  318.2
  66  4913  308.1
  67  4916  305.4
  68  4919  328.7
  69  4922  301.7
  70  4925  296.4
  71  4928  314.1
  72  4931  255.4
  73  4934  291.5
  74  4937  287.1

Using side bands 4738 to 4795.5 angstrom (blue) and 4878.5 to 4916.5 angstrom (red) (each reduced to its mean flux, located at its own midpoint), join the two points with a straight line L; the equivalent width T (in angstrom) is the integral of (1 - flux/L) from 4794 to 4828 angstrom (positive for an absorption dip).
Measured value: -0.9 angstrom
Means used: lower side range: 305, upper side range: 322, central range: 319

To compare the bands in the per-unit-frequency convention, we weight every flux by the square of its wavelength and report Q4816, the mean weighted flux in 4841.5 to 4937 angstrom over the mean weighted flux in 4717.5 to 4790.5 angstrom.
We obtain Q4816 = 1.1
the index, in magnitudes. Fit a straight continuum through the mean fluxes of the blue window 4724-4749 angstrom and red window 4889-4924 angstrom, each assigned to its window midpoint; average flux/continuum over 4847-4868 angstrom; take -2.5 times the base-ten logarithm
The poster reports 0.03 mag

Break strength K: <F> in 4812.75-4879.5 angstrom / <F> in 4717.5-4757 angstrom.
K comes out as 1.1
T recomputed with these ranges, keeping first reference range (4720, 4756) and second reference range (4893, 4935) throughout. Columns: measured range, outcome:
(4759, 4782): -2.3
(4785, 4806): -2.3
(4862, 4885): -1.7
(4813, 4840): -1.5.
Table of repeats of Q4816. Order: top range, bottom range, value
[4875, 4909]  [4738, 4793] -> 1.13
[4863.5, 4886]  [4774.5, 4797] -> 1.08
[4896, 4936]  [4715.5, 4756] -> 1.21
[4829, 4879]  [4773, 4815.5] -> 1.02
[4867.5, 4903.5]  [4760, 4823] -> 1.05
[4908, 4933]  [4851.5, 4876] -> 1.02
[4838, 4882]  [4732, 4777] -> 1.10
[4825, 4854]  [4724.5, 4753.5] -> 1.13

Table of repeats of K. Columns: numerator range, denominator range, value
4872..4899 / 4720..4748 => 1.15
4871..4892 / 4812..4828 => 1.03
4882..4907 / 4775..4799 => 1.01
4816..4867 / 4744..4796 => 1.01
